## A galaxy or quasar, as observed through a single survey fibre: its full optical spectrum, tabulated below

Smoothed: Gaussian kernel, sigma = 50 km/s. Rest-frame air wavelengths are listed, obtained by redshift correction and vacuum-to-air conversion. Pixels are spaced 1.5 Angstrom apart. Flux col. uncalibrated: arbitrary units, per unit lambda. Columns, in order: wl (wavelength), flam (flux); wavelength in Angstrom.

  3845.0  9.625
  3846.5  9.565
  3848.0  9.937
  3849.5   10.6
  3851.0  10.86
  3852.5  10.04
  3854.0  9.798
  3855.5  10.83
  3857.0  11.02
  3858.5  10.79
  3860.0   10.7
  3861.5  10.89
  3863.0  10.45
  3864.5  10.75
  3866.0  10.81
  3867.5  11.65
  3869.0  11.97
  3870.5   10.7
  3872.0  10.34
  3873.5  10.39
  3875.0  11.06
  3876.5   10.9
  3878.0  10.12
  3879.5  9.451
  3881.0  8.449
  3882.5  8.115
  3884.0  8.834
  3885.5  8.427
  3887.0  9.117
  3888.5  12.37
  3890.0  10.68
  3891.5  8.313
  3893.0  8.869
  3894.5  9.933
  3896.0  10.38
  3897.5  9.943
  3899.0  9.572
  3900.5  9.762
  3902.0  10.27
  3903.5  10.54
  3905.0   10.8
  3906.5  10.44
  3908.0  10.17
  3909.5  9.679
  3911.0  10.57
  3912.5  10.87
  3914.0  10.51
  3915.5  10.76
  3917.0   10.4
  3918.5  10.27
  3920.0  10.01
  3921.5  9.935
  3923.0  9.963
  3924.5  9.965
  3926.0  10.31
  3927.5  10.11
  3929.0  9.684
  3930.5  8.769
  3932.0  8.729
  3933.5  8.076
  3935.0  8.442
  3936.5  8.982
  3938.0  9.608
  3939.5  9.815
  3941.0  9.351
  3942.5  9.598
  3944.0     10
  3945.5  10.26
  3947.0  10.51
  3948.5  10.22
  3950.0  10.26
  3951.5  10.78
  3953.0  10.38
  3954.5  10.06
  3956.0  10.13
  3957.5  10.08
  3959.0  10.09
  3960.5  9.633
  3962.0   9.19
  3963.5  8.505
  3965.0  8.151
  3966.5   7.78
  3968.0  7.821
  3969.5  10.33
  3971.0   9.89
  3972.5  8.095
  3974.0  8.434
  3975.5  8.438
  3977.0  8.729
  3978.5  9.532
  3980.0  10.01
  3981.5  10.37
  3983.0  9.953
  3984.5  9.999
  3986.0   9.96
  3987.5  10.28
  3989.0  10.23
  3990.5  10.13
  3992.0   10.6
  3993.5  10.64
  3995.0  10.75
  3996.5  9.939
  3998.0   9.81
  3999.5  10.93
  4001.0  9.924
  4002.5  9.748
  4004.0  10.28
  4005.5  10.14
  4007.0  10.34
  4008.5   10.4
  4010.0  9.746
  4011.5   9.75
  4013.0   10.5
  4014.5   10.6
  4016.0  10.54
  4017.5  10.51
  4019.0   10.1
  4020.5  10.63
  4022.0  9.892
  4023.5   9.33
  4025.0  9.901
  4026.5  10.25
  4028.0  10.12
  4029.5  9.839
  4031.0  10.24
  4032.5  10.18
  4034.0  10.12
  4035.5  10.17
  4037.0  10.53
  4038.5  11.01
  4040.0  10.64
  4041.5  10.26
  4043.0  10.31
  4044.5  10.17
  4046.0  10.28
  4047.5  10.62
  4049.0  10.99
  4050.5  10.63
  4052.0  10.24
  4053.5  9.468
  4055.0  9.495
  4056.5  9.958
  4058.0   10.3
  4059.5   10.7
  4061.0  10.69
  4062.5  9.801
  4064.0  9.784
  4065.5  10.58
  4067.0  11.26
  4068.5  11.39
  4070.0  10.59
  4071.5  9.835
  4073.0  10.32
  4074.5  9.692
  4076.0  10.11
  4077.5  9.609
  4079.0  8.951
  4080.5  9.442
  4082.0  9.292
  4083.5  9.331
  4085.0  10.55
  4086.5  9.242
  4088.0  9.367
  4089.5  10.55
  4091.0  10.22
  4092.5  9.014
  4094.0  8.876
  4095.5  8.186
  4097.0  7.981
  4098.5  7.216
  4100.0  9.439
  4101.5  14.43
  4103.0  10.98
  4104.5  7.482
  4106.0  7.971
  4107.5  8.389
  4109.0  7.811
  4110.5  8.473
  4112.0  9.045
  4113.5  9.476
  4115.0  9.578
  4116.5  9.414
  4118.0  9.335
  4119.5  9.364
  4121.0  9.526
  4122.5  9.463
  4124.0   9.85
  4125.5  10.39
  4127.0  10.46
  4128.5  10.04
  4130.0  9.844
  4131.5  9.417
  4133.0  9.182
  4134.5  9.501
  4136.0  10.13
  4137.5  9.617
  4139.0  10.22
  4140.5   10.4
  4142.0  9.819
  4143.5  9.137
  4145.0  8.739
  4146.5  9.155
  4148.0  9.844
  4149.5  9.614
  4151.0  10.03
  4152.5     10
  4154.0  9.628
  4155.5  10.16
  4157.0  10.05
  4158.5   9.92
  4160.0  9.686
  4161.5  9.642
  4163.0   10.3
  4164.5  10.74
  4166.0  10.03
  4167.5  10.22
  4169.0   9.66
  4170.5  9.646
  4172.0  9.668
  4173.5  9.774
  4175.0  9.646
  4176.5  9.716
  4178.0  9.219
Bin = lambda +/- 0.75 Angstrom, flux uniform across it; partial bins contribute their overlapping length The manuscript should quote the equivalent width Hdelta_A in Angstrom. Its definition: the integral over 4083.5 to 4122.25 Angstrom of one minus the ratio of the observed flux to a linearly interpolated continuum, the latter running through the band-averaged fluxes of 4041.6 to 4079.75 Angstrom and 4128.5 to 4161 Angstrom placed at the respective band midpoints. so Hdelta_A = 2.71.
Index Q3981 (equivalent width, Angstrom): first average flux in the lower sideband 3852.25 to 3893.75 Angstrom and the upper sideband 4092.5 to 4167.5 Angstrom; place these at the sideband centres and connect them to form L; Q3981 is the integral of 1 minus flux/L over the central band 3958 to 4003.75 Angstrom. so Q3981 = 1.5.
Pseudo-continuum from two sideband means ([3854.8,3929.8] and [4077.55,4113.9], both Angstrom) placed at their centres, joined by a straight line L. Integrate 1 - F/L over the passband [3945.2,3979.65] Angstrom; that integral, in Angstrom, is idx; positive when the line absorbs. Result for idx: 1.53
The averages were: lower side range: 10.2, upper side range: 9.24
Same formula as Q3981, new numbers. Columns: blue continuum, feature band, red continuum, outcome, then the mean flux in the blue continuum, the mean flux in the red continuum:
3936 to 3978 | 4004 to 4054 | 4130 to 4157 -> -3.7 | 9.47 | 9.7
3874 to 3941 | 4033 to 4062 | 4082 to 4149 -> -2.3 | 9.81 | 9.46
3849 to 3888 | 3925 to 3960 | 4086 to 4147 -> 1.0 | 10.3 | 9.43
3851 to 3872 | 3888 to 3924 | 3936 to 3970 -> 0.1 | 10.8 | 9.63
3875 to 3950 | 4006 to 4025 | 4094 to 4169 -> -0.9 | 9.83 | 9.57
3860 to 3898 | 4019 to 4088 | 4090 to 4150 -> -3.7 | 10.1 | 9.43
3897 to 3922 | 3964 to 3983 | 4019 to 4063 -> 2.3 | 10.3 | 10.2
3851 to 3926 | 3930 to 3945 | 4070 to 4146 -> 1.3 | 10.2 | 9.5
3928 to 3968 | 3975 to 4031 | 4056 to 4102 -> -2.6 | 9.48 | 9.87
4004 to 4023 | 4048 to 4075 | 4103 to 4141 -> -1.2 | 10.3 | 9.4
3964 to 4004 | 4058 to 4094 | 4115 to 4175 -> -1.0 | 9.64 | 9.78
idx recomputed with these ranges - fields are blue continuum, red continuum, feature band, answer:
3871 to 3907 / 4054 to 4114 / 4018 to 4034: -0.57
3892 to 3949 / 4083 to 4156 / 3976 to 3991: -0.19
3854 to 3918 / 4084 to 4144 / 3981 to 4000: -0.71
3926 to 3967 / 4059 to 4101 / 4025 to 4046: -1.31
